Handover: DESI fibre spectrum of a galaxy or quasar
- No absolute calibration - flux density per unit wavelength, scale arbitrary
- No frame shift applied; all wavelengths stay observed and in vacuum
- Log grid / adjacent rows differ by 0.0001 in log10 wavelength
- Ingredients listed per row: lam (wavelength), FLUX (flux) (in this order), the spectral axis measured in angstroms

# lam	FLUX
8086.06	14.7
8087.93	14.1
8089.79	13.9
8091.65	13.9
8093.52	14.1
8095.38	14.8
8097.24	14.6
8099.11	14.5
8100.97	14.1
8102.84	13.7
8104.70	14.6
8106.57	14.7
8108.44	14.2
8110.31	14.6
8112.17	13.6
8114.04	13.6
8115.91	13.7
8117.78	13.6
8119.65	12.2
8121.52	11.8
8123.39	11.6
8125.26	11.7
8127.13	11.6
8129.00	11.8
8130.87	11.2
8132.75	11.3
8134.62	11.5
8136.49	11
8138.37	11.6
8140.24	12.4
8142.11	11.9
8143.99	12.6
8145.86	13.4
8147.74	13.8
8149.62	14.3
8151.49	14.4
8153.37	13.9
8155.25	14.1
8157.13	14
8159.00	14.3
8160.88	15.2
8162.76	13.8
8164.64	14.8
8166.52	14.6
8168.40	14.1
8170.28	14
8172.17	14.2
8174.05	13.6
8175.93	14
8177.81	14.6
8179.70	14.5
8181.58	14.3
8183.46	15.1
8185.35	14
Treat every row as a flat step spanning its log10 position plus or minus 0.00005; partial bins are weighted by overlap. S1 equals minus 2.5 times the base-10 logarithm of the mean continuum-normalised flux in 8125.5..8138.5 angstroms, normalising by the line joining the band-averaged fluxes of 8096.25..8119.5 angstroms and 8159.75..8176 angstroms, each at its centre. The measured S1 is 0.231 mag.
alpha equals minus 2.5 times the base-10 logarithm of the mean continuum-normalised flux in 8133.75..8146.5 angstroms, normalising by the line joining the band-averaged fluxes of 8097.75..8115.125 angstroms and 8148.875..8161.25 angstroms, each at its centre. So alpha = 0.18 mag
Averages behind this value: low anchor 14.2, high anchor 14.3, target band 12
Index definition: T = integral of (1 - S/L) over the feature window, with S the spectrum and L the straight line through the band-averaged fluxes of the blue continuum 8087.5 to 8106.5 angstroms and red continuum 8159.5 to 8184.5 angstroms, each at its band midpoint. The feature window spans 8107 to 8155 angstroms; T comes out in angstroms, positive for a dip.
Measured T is 5.3 angstroms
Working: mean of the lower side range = 14.3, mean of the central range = 12.7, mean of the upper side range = 14.4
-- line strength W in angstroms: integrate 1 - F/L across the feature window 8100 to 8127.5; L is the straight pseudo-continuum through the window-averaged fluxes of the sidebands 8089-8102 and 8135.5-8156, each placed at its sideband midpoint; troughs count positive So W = 1.0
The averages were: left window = 14.3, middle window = 13.3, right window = 13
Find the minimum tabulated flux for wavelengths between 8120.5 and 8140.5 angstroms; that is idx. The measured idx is 11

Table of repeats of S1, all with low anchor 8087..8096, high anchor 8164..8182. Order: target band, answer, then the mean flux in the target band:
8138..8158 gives 0.07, 13.4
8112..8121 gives 0.07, 13.2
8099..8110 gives -0.01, 14.3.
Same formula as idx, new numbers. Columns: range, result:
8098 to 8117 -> 13.6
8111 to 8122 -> 11.8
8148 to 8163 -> 13.8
